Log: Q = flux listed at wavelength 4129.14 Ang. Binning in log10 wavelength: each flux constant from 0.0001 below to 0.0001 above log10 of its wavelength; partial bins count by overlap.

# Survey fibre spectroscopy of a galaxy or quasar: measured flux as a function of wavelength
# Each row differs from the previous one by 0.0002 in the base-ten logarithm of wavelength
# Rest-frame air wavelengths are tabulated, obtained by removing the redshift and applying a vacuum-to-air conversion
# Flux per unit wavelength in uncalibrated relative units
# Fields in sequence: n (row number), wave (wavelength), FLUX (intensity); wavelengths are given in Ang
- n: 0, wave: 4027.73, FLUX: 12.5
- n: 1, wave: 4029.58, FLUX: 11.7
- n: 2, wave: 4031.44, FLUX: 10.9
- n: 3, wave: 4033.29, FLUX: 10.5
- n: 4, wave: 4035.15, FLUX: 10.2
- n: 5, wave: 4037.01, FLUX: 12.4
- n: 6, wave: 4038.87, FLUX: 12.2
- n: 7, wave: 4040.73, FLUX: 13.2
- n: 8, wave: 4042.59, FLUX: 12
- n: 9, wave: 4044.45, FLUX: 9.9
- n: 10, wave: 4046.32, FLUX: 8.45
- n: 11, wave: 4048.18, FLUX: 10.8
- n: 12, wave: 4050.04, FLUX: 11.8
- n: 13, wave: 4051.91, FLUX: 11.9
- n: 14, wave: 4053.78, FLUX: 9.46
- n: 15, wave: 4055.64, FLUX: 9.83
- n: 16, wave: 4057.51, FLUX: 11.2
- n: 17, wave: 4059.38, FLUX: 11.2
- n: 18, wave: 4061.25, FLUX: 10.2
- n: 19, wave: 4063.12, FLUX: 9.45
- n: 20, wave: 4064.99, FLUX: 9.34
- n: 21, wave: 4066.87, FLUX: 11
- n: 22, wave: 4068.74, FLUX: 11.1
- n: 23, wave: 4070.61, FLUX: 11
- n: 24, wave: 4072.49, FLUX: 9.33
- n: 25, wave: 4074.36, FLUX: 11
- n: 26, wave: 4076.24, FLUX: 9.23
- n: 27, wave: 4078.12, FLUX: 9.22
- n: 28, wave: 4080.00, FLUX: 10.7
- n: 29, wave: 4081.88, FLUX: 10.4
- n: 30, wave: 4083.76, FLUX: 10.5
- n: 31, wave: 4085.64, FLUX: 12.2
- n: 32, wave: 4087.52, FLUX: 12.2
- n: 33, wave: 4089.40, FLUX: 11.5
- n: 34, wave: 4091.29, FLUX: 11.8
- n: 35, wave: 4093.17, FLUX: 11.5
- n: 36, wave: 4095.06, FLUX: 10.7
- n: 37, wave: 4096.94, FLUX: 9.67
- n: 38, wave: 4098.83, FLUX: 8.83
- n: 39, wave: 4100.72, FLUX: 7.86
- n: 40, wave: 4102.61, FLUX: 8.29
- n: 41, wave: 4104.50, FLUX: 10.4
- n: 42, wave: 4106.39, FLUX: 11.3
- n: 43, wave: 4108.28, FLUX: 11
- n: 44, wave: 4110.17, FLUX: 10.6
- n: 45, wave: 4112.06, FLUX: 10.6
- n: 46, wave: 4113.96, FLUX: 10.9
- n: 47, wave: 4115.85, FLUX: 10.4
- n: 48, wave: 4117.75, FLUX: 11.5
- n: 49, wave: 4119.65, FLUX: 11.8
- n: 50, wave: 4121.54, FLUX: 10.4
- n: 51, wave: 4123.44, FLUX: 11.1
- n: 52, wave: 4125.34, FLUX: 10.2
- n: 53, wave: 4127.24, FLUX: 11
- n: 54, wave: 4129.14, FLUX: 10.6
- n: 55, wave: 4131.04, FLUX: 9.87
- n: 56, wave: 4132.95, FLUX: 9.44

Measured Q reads 10.6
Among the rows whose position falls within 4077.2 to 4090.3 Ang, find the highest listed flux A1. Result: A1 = 12.2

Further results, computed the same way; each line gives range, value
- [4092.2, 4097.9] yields 11.5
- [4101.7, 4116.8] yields 11.3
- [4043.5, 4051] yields 11.8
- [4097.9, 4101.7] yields 8.83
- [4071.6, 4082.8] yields 11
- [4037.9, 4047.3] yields 13.2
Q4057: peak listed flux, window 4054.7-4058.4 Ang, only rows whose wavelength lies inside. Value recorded 11.2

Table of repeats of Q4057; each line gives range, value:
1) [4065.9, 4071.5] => 11.1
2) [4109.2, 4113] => 10.6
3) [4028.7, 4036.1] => 11.7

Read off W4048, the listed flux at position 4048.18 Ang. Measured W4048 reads 10.8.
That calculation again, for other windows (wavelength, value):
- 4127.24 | 11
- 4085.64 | 12.2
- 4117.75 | 11.5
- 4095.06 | 10.7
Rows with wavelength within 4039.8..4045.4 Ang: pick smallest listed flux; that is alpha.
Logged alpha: 9.9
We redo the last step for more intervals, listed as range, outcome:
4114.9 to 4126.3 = 10.2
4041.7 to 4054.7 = 8.45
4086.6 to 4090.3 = 11.5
